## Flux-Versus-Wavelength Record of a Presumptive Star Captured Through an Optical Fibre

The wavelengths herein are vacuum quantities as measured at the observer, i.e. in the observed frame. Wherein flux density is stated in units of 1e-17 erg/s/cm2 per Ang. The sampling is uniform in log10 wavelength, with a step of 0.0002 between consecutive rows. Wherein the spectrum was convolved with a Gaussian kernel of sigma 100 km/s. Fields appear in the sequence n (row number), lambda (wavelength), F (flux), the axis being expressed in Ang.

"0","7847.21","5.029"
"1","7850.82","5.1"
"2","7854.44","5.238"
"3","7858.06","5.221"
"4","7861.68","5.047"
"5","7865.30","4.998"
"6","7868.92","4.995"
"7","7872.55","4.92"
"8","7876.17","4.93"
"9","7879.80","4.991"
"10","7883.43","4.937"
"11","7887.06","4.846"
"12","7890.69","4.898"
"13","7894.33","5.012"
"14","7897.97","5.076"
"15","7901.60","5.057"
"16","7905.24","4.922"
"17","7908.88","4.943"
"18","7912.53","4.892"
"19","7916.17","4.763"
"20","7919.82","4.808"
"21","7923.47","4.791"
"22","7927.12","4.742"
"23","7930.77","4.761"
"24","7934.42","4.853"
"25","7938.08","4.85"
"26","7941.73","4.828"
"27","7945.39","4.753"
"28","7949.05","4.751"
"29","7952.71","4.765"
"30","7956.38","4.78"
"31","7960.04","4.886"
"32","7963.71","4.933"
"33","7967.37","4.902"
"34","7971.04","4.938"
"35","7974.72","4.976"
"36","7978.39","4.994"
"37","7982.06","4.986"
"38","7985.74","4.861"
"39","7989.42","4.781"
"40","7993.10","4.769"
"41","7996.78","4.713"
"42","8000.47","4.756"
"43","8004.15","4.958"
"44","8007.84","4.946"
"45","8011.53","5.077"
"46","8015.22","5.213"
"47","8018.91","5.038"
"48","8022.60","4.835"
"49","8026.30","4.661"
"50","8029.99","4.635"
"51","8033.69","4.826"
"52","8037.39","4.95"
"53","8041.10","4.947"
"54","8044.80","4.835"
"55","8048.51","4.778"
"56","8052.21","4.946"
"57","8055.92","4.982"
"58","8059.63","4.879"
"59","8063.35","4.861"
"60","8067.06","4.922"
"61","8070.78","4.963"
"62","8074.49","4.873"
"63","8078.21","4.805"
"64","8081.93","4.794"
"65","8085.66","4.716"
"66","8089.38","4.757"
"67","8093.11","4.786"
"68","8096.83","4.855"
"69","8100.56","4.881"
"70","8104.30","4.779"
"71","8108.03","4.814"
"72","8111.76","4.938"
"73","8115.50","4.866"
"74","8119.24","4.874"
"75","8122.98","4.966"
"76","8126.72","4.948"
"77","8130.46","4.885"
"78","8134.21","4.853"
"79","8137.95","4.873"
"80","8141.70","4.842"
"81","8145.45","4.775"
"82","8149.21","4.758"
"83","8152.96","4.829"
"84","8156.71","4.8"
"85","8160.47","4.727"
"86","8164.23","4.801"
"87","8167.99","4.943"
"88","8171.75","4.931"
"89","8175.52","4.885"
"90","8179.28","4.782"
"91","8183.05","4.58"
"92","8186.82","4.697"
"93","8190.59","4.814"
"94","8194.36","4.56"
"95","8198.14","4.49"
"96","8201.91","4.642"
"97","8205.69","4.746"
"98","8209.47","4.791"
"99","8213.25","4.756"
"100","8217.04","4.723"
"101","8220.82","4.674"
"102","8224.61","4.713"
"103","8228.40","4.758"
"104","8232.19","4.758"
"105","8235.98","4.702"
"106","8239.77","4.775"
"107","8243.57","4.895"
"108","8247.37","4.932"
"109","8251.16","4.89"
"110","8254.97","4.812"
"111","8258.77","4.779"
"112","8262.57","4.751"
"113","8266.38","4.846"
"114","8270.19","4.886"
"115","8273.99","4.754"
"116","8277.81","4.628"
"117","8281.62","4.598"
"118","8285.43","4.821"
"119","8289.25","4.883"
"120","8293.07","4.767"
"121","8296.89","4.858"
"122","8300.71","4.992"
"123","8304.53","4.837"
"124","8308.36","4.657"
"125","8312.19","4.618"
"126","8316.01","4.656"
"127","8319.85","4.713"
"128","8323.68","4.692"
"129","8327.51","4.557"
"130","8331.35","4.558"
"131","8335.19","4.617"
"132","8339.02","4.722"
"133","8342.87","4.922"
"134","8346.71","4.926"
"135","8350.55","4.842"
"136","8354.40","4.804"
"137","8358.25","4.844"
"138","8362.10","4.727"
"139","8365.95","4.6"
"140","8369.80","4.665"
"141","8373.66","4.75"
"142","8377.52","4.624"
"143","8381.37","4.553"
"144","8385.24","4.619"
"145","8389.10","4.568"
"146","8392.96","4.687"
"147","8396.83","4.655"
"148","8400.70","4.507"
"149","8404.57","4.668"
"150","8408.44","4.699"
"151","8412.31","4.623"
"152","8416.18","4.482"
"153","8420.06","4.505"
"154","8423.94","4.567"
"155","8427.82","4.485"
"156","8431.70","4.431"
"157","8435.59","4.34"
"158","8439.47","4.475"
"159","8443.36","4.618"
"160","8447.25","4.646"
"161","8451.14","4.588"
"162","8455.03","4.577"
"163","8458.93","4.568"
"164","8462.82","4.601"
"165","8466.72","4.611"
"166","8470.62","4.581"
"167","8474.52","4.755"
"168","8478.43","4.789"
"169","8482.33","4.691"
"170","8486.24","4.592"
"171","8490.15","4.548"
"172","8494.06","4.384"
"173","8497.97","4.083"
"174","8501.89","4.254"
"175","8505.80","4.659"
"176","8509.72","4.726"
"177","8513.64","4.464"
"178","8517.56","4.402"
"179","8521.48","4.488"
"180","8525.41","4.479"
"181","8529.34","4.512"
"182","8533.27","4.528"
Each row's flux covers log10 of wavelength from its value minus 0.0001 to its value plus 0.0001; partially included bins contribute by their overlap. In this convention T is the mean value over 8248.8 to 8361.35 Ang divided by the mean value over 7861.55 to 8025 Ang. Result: 1.0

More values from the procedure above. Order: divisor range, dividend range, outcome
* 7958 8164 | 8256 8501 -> 0.96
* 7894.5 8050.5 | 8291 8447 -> 0.96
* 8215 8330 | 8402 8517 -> 0.96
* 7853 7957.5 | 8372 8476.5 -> 0.93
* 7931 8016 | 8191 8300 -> 0.98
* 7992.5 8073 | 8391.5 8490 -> 0.94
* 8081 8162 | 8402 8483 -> 0.95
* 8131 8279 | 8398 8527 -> 0.95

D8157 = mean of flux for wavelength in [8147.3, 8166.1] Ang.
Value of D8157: 4.78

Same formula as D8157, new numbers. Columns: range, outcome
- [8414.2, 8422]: 4.49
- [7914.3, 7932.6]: 4.77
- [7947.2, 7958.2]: 4.76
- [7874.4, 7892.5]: 4.92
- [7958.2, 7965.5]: 4.91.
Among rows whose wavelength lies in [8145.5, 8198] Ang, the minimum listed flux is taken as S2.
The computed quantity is 4.56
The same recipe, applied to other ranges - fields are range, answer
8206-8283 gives 4.598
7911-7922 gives 4.763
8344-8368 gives 4.6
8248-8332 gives 4.557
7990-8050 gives 4.635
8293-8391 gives 4.553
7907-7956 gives 4.742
